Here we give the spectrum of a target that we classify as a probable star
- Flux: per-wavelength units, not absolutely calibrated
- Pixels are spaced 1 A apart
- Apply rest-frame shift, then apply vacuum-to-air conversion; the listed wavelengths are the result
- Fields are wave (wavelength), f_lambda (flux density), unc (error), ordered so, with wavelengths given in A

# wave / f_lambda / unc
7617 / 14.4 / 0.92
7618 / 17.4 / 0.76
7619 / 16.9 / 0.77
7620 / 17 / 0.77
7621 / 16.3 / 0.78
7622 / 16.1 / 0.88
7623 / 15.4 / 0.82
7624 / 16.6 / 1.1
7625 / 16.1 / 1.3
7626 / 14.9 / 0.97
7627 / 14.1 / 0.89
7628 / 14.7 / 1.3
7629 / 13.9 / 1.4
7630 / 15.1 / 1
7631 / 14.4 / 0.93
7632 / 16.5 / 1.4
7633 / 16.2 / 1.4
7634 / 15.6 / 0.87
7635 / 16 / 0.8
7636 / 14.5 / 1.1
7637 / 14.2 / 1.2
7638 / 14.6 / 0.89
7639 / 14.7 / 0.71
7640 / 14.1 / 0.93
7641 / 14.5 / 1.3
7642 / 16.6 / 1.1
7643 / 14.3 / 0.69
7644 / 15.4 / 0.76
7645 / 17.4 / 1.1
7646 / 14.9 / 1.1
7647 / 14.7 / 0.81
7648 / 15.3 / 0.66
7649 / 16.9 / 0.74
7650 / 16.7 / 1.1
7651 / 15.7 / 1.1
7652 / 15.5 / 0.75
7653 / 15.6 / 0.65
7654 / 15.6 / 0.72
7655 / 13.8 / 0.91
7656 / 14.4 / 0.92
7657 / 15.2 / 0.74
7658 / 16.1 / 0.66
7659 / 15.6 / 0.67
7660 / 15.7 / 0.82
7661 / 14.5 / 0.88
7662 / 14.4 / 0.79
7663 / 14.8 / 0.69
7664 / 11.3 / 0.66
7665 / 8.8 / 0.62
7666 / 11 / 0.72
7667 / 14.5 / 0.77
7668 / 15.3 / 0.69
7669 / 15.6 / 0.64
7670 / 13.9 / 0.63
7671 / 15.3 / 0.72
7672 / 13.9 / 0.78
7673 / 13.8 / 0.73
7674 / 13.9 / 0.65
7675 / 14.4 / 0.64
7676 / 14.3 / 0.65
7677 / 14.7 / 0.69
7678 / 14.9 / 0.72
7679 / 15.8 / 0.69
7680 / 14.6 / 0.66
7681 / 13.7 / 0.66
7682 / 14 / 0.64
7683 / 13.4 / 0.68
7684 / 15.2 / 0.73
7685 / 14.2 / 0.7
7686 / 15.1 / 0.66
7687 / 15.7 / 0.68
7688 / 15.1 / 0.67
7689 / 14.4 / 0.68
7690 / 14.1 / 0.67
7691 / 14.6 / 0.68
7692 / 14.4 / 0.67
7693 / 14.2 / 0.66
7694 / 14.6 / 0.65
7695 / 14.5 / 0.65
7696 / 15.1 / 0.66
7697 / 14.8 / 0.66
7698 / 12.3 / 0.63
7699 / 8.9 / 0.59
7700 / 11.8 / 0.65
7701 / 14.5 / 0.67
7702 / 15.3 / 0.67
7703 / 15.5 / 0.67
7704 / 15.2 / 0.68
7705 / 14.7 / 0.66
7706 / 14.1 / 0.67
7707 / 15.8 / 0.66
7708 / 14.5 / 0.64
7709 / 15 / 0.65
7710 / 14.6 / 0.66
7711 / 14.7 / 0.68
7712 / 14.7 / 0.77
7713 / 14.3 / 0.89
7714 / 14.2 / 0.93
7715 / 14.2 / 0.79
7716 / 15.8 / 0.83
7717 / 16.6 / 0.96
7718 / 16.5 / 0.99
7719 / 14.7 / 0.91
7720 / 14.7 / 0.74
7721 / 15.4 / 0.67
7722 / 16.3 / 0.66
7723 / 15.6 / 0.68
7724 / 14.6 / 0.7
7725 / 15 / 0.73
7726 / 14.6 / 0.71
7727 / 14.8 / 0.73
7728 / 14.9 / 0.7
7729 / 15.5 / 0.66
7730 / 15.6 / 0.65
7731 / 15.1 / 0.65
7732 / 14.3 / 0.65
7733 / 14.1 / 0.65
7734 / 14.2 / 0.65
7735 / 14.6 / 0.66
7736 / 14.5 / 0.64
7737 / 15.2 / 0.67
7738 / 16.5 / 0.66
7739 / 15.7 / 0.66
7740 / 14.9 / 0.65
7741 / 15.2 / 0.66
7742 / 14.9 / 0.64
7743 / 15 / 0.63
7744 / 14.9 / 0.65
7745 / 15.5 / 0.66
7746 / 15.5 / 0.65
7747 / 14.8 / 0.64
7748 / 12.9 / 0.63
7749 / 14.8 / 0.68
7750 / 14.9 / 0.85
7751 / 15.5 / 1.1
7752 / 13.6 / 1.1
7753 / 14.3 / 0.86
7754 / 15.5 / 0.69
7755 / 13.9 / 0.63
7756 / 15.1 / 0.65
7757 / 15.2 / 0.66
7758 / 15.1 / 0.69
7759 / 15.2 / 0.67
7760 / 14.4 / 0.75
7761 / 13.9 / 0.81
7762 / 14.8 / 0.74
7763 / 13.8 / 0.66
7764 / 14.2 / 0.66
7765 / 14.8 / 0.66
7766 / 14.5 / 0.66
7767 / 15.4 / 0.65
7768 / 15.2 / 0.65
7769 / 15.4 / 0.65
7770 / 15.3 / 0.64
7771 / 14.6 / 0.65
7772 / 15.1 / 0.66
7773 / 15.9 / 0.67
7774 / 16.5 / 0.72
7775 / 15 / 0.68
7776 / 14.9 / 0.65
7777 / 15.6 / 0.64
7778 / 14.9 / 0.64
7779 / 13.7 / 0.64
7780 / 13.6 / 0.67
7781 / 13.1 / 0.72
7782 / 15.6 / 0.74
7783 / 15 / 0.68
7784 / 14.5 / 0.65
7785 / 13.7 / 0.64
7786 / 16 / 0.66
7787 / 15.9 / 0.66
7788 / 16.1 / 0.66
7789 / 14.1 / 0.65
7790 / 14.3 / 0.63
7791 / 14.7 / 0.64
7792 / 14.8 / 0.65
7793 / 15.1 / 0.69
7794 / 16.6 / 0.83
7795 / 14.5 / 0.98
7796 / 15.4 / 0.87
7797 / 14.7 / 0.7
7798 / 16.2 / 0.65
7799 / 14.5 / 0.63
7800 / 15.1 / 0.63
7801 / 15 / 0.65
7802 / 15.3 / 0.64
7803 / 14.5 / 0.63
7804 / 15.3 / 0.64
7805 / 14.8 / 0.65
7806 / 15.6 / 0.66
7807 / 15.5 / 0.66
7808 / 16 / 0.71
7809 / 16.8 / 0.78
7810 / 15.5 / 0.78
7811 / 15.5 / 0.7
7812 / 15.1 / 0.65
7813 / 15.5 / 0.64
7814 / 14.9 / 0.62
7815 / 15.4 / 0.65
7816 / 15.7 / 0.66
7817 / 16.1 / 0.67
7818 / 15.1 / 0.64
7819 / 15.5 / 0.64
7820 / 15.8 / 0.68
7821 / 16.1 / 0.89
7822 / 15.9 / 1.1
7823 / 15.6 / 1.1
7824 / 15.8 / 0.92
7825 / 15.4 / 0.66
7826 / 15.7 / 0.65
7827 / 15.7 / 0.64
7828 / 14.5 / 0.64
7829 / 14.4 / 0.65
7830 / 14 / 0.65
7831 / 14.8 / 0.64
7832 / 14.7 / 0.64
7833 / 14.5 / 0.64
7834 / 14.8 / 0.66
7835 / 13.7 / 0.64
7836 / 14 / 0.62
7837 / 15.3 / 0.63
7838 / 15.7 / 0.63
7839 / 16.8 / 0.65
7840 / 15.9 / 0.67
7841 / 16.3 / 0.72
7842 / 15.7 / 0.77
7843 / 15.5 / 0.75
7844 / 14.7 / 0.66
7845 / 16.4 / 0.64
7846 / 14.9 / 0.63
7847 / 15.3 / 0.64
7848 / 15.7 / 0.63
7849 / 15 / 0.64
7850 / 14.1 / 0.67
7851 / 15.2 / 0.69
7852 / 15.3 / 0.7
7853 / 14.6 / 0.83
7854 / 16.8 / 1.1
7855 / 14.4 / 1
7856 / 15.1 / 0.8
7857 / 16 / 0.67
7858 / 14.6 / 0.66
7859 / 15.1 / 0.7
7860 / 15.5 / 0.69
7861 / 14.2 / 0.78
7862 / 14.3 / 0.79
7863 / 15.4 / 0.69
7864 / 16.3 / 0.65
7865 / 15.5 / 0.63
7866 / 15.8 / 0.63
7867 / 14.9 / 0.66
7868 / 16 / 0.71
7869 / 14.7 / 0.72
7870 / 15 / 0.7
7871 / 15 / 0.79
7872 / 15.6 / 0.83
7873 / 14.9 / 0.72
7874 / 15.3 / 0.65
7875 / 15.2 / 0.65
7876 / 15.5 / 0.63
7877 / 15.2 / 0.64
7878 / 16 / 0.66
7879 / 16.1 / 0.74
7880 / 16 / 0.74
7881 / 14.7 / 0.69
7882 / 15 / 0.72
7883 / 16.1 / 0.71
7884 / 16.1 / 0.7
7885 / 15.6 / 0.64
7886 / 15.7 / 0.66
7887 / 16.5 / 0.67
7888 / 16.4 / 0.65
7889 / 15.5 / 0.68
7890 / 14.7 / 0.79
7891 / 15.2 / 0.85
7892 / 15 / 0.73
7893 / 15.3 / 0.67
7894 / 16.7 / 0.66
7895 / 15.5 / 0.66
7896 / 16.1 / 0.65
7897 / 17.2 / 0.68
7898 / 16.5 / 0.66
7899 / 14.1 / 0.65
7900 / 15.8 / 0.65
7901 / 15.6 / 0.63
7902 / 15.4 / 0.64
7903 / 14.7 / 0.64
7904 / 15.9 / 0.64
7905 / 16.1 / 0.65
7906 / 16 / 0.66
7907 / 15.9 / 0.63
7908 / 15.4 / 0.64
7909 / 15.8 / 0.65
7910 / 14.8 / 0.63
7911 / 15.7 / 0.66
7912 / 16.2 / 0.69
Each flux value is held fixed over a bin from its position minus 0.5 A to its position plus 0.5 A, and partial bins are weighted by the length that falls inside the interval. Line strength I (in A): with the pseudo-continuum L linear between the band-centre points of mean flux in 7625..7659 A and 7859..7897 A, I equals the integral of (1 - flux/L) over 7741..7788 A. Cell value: 1.6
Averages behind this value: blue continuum 15.2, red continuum 15.5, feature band 14.8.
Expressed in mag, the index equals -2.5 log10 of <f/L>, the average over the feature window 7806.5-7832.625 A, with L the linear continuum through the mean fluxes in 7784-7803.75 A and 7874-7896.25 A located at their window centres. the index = -0.01 mag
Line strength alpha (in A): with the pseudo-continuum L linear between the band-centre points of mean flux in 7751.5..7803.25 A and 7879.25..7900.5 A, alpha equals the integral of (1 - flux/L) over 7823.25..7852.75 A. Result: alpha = 0.3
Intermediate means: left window 14.9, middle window 15.2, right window 15.7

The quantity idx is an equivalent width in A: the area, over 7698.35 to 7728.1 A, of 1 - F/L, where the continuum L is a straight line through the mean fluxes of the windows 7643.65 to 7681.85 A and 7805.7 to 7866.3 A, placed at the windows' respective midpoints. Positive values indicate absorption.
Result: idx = 0.3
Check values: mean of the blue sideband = 14.7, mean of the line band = 14.7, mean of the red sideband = 15.3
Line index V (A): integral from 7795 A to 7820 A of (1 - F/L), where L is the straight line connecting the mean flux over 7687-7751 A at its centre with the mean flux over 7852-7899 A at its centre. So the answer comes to -0.3 A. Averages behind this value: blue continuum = 14.7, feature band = 15.4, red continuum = 15.5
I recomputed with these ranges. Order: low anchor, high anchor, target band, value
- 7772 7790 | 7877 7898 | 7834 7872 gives 0.6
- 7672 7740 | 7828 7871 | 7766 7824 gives -1.0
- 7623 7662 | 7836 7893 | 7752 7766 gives 0.7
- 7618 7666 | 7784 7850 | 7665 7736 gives 3.0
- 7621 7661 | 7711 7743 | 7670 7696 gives 1.2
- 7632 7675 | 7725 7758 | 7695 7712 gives 0.7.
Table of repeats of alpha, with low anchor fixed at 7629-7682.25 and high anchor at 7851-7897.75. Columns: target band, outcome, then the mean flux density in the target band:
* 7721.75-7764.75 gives 0.58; 14.8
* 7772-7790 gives 0.28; 14.9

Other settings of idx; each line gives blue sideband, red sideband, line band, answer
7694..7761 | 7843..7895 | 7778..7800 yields 0.2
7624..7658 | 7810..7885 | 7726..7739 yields 0.3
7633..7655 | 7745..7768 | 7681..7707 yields 1.4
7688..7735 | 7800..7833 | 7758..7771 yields 0.2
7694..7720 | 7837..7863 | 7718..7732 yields -0.5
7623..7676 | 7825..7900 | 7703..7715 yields 0.2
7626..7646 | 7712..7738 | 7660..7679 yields 1.4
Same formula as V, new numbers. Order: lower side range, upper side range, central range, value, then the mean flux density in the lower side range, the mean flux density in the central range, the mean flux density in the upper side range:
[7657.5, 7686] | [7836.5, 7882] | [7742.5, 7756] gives 0.0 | 14.2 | 14.7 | 15.4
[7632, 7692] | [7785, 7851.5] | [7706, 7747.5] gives -0.2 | 14.7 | 15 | 15.3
